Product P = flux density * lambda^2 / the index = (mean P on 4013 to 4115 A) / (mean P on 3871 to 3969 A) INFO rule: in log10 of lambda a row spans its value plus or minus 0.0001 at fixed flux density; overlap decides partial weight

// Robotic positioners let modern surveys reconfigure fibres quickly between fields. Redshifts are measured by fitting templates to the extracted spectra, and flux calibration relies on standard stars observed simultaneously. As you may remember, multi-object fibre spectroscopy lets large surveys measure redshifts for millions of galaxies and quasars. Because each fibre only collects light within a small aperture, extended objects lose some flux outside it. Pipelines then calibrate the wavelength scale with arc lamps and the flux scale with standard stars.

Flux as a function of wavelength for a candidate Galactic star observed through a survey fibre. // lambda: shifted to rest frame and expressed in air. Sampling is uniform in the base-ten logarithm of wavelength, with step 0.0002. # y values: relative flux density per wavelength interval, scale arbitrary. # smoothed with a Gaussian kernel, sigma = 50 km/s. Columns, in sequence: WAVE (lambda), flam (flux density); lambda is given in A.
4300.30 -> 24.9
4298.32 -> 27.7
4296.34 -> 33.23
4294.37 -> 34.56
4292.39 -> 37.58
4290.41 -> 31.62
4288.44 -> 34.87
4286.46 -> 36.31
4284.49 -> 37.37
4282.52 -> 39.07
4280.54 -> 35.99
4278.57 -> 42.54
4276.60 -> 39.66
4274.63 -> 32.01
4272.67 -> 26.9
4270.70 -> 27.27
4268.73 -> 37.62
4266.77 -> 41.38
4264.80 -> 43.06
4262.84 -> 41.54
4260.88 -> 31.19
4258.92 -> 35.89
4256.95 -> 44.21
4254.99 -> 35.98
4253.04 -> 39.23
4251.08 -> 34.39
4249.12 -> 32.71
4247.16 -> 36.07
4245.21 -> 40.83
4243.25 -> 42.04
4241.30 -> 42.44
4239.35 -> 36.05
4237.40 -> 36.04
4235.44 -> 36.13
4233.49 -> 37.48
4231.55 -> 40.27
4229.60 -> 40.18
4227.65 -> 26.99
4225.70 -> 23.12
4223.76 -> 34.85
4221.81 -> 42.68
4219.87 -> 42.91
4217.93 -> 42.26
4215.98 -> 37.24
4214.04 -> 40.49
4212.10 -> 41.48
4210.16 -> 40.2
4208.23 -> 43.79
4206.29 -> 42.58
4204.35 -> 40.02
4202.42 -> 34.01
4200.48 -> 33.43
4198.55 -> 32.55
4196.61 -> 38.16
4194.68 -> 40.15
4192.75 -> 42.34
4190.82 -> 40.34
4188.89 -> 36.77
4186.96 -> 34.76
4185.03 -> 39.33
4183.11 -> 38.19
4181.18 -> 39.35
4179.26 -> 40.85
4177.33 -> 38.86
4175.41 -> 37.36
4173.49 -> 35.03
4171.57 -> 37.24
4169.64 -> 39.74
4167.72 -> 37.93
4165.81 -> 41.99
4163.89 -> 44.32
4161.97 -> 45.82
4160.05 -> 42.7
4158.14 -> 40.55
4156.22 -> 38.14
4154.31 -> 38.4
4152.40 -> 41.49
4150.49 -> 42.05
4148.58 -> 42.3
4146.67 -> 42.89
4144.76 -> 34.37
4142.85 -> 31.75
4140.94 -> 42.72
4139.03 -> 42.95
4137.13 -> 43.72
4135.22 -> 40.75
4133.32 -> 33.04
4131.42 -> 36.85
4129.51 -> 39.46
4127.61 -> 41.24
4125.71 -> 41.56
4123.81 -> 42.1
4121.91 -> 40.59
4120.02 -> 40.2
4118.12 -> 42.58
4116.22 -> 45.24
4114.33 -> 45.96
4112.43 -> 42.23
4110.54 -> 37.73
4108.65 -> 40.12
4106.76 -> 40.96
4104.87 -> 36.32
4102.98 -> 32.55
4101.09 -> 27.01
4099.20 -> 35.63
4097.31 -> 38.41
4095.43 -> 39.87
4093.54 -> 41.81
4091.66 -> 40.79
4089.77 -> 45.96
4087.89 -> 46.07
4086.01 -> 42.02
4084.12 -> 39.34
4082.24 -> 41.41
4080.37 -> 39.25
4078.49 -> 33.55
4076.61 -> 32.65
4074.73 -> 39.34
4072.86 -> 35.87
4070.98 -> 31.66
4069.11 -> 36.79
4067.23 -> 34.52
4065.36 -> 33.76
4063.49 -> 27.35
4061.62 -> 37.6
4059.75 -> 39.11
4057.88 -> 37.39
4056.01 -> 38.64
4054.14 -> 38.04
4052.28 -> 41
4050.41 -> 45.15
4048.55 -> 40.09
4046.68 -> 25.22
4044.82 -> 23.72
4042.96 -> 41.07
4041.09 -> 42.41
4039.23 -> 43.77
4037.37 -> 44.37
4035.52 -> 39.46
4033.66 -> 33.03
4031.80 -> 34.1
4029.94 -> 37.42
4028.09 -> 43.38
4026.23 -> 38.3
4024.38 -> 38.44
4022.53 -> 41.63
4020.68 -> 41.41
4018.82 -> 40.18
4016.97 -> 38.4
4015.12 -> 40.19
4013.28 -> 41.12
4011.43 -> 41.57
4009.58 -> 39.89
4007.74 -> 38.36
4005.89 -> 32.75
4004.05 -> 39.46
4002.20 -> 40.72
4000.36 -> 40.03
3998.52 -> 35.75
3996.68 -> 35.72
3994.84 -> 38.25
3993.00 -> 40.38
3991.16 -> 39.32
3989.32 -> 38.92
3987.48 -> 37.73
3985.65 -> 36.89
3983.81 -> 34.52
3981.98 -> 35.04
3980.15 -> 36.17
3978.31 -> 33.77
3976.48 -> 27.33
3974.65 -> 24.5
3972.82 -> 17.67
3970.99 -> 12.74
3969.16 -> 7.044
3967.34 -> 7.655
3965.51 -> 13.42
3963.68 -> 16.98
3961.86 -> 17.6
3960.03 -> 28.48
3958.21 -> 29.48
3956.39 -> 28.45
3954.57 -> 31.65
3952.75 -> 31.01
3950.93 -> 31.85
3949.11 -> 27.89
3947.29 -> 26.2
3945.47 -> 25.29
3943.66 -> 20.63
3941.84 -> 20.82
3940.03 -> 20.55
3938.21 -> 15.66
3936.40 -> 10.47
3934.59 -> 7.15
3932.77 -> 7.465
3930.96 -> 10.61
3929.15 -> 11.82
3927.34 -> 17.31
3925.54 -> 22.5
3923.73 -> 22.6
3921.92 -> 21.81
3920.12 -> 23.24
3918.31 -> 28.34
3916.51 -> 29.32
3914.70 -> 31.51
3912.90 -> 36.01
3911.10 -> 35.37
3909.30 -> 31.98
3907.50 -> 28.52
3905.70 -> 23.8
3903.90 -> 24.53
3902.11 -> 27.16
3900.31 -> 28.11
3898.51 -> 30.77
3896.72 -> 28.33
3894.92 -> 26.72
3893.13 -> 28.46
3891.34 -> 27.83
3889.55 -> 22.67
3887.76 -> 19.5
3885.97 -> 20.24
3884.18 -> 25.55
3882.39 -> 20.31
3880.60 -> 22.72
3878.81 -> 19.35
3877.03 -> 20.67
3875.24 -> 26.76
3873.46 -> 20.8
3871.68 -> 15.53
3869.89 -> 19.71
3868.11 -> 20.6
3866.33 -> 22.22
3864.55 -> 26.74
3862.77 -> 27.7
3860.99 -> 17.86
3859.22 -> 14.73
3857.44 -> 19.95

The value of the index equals 1.79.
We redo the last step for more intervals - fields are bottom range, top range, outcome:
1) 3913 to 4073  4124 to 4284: 1.37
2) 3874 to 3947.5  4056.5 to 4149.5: 1.85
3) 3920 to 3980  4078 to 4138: 2.10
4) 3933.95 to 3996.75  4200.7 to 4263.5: 1.66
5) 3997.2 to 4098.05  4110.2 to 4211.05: 1.09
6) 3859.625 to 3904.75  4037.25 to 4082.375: 1.70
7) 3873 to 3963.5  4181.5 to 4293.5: 1.83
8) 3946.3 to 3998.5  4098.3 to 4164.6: 1.53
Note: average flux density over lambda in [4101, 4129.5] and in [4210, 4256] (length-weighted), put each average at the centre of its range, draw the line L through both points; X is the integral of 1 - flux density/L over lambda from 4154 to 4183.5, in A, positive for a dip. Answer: -0.7 A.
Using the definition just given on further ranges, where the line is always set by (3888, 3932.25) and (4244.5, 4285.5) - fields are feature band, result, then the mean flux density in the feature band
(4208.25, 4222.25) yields -2.3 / 41.2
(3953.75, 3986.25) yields 3.8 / 24.3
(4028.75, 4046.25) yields -4.6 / 37.4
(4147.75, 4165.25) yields -4.4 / 41.8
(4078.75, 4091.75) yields -4.4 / 41.8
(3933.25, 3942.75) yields 4.3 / 14.6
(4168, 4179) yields -1.3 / 37.8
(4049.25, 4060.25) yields -3.6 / 39.9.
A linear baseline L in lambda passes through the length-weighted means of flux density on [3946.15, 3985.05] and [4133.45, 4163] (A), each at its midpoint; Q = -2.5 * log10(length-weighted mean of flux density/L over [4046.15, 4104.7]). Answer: -0.10 mag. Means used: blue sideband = 24.8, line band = 37.4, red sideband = 40.5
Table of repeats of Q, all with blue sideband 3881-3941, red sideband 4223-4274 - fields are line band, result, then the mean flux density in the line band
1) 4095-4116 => -0.23 mag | 38.1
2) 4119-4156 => -0.24 mag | 39.9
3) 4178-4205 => -0.11 mag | 37.9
